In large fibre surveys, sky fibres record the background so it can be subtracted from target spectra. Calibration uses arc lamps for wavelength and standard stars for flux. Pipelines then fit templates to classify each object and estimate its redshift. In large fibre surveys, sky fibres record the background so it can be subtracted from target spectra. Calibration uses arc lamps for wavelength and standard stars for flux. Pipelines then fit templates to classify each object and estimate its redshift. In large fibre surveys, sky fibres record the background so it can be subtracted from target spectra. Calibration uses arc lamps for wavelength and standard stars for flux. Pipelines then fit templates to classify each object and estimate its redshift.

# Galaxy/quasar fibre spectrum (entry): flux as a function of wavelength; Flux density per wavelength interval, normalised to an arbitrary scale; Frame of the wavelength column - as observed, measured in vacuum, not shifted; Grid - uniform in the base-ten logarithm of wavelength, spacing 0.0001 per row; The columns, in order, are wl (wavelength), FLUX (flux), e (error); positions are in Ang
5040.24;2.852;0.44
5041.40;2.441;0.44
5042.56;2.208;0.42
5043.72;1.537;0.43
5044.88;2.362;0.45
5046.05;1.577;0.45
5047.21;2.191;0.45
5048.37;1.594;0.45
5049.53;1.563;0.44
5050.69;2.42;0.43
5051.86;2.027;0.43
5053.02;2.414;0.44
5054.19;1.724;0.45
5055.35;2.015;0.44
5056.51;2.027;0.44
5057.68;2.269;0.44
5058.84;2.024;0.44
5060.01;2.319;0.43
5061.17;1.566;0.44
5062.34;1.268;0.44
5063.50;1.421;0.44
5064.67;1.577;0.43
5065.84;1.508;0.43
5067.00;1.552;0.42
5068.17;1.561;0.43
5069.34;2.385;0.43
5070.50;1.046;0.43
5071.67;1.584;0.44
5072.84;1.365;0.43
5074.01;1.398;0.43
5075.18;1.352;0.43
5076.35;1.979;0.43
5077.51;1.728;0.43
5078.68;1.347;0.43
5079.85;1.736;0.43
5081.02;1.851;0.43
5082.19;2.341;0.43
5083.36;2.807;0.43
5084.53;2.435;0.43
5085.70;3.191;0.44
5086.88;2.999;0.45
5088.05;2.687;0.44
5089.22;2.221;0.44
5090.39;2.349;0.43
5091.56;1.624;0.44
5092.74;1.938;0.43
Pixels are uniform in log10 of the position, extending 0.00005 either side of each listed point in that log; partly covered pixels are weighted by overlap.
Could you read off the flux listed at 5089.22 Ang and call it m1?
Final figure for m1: 2.221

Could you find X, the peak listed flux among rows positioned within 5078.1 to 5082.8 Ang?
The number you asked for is 2.341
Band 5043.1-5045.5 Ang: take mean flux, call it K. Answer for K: 1.94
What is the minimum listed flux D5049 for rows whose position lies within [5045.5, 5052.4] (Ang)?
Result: 1.563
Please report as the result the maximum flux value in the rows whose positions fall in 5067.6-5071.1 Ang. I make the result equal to 2.385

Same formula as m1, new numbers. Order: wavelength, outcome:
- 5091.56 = 1.624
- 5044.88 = 2.362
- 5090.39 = 2.349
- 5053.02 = 2.414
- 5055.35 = 2.015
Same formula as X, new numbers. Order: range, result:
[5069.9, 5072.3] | 1.584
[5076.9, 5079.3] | 1.728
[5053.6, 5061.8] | 2.319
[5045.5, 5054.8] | 2.42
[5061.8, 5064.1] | 1.421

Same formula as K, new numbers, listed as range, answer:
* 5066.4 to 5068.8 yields 1.57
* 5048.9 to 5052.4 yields 2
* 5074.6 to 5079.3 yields 1.6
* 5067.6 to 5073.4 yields 1.59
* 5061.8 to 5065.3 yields 1.42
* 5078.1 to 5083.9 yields 2.01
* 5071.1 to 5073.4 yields 1.47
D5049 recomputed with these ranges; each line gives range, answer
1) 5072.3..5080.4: 1.347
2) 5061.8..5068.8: 1.268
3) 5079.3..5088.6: 1.736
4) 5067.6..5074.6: 1.046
